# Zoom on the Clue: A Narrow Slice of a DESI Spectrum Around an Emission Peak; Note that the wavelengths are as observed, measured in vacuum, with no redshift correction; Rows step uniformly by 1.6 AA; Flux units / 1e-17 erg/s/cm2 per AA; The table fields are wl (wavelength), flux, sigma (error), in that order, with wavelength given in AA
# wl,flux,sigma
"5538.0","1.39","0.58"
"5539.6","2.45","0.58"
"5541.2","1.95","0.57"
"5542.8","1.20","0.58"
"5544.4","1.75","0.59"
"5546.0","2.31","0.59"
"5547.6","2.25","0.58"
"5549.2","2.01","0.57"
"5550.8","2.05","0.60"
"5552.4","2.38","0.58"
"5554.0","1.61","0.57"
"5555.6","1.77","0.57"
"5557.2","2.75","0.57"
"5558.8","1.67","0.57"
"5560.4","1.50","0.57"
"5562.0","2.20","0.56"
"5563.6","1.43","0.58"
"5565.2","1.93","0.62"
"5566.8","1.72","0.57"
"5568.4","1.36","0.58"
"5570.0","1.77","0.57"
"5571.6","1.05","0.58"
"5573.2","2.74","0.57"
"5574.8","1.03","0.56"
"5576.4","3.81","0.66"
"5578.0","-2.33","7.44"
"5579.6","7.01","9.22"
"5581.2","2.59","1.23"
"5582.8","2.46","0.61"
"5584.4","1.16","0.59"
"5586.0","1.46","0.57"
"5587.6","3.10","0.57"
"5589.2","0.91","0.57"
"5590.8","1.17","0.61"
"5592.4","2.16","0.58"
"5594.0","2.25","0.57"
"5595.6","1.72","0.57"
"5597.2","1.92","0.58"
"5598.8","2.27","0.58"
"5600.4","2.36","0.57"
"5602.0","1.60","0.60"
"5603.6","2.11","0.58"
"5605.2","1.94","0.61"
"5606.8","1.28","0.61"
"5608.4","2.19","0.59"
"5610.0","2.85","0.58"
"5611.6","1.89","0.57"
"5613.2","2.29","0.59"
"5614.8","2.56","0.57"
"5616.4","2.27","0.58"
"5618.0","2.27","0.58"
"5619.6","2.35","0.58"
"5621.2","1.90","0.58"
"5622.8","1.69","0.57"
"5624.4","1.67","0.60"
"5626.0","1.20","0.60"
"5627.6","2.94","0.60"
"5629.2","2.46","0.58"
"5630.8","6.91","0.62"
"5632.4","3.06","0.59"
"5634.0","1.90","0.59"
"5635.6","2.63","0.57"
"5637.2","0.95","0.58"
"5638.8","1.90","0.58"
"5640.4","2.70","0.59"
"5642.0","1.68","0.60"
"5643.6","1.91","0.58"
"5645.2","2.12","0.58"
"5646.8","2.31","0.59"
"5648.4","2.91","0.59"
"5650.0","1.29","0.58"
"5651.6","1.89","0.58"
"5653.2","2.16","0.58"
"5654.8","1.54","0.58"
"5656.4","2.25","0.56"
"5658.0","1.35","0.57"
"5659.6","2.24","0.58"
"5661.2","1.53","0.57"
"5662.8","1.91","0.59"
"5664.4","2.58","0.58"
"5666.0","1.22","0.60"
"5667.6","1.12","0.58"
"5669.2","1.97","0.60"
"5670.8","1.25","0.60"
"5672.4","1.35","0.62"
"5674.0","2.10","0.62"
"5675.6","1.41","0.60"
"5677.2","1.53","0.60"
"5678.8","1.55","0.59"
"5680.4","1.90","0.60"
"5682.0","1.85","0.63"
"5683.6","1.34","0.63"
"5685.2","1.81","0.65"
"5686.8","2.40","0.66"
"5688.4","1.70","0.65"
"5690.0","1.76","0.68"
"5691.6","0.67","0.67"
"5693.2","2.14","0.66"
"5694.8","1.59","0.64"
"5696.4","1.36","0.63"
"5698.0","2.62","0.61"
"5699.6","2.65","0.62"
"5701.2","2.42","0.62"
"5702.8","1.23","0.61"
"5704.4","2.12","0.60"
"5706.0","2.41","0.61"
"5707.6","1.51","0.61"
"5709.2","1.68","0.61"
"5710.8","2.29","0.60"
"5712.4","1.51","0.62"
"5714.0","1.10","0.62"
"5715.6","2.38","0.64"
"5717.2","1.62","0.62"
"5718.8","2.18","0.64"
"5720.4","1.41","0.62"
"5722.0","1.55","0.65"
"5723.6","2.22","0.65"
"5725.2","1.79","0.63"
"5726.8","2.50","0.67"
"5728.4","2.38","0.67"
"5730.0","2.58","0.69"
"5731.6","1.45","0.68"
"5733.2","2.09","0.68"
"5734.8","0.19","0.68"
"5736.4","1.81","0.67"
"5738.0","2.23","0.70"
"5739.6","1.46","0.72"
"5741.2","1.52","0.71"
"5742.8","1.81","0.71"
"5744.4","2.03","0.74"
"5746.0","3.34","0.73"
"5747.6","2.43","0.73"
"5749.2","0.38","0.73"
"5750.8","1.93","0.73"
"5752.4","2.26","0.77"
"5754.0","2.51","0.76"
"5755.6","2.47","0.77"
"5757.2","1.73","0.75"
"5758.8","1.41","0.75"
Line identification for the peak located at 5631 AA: [O III]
